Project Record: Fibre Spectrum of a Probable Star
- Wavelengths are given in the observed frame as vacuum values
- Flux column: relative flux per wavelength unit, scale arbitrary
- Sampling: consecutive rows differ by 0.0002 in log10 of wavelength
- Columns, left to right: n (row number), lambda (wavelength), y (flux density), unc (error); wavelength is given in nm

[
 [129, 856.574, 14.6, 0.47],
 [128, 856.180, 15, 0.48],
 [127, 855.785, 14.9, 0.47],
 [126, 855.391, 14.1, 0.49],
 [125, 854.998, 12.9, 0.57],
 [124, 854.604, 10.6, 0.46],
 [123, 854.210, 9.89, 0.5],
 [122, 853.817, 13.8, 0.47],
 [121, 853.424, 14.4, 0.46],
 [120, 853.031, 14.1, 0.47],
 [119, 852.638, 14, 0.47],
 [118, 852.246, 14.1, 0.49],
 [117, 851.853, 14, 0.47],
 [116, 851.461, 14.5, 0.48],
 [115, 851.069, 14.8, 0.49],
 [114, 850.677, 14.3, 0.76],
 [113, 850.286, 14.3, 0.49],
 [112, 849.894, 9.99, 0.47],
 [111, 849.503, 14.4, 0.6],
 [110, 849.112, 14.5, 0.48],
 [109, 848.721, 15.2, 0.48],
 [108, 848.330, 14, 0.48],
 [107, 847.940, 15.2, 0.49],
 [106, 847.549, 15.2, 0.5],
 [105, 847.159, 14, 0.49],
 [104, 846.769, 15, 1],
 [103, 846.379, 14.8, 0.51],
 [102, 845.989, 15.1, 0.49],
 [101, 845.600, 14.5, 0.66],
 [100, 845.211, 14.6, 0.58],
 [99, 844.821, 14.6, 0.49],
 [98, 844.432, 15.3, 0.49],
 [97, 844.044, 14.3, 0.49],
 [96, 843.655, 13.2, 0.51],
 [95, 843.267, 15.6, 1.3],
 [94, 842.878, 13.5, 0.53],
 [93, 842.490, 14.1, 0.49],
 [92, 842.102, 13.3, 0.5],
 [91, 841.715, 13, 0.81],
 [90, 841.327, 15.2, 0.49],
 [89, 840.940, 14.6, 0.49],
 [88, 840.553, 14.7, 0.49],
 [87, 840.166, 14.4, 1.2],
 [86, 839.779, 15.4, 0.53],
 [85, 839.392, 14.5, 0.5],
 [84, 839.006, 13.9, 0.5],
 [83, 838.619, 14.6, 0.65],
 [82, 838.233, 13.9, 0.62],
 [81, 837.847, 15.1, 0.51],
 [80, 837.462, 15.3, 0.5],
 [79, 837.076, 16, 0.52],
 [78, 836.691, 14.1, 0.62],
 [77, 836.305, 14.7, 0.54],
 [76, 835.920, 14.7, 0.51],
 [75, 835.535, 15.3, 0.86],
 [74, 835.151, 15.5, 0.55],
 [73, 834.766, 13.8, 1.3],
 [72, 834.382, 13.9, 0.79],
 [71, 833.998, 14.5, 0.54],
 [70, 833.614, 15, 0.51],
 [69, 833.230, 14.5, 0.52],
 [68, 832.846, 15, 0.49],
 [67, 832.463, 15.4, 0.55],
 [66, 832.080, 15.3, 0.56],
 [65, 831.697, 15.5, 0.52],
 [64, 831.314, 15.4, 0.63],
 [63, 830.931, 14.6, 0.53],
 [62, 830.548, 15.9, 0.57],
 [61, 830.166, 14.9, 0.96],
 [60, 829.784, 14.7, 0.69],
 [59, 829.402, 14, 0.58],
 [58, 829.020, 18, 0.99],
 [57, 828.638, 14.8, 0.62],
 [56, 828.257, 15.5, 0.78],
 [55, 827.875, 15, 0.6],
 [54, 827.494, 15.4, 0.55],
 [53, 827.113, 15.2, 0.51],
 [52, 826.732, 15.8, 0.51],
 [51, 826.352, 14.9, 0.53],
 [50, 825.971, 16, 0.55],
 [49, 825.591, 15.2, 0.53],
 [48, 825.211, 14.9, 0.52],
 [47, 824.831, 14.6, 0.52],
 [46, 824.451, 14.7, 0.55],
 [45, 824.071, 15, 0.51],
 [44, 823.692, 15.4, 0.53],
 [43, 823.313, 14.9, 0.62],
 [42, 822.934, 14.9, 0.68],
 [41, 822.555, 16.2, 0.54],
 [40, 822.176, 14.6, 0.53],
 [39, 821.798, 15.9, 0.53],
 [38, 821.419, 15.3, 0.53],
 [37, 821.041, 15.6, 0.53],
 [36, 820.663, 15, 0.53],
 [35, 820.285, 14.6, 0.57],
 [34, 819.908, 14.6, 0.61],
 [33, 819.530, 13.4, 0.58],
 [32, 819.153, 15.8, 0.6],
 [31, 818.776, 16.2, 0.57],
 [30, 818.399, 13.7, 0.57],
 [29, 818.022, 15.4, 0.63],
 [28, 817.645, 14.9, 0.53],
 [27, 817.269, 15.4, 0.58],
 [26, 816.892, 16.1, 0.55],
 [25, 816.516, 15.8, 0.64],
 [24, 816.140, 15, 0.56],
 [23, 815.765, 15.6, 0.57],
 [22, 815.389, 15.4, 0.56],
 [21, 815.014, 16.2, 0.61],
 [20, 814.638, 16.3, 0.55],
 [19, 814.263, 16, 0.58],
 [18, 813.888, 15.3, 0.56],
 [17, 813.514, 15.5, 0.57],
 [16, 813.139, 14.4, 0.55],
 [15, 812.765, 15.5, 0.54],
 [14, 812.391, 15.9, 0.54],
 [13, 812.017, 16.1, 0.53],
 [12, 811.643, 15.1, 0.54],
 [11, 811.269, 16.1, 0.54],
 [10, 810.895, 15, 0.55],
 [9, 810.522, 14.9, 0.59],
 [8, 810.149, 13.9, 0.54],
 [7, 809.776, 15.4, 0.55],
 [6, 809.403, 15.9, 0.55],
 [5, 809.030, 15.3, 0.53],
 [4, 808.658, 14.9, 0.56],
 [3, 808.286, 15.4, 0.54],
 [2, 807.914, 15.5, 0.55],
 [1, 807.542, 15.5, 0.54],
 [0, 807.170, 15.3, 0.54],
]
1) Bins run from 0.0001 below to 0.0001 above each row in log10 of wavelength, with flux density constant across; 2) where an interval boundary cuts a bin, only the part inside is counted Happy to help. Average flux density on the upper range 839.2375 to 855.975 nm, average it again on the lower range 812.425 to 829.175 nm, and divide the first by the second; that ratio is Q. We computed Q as 0.92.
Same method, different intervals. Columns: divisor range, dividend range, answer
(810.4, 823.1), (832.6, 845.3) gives 0.95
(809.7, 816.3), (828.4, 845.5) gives 0.96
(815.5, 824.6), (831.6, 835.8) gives 0.98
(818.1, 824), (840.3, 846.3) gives 0.95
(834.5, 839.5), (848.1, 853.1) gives 0.95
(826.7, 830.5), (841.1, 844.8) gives 0.93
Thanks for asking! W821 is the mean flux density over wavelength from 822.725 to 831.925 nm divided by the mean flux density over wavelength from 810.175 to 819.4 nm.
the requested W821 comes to 0.99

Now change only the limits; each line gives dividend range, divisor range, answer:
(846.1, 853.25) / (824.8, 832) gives 0.93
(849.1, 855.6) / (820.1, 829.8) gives 0.88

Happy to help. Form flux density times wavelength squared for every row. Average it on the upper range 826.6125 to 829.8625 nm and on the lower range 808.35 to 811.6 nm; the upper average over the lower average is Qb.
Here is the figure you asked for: 1.06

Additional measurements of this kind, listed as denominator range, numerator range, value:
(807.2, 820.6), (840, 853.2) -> 1.01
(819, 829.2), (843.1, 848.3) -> 1.02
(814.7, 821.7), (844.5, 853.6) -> 1.01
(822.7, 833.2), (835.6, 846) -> 0.98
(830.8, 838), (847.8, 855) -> 0.95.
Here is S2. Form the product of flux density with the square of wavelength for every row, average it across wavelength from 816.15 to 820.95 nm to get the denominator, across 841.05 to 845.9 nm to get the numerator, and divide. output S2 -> 1.01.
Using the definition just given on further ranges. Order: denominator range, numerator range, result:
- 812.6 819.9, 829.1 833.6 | 1.02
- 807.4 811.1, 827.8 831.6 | 1.06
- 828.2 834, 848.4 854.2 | 0.96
